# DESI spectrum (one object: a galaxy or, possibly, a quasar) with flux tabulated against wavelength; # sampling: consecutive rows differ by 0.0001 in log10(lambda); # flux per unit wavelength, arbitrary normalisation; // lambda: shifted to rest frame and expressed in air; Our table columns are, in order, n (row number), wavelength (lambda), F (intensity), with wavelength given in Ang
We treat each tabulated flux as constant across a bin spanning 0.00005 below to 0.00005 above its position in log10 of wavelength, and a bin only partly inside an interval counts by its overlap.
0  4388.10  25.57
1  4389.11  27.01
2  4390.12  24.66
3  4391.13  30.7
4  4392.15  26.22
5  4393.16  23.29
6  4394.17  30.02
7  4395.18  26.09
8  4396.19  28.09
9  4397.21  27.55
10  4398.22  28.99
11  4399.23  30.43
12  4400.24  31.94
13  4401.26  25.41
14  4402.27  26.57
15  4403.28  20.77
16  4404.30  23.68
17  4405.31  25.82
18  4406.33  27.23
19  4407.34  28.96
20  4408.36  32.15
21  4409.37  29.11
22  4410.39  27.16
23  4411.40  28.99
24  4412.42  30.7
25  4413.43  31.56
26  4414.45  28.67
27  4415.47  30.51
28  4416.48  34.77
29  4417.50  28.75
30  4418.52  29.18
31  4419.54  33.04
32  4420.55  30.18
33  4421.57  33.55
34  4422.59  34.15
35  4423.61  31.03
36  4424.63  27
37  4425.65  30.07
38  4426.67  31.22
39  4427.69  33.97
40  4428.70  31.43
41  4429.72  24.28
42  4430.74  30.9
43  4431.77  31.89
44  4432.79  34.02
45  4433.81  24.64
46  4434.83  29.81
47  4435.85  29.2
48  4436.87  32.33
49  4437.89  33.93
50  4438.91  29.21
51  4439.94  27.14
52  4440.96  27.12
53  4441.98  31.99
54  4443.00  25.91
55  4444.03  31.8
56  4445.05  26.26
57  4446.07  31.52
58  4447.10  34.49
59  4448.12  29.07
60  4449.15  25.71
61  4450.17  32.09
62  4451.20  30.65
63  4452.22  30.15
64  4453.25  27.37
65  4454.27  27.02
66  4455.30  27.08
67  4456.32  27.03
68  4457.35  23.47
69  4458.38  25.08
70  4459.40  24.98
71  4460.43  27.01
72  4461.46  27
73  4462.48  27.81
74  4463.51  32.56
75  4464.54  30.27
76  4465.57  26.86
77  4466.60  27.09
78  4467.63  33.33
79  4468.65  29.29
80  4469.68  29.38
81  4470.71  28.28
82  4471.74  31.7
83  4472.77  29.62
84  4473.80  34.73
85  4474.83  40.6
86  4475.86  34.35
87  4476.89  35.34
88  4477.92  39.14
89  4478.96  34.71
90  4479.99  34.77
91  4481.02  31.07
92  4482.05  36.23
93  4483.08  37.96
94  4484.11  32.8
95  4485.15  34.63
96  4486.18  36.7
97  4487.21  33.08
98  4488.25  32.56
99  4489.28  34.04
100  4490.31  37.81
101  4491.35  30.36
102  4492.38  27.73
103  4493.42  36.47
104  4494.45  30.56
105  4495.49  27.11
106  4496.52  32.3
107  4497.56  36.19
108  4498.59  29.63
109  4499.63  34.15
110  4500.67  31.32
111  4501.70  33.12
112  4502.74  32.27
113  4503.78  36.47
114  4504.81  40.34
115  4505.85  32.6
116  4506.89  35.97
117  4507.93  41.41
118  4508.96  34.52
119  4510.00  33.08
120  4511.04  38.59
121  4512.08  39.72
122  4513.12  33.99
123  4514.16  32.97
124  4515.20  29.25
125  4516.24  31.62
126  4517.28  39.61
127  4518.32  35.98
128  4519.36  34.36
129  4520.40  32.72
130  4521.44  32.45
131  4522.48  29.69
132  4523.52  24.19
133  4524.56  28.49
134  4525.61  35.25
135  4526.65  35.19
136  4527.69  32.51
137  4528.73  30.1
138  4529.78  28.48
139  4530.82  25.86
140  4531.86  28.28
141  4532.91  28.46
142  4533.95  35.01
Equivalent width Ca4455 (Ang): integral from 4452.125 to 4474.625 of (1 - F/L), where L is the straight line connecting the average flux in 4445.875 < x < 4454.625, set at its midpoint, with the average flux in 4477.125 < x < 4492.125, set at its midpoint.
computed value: 2.1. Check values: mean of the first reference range 29.8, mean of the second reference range 34.6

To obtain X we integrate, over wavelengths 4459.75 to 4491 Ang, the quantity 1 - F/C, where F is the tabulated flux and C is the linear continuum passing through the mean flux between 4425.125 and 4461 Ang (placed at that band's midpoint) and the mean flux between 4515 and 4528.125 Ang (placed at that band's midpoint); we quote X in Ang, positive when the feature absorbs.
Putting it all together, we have -2.2 Ang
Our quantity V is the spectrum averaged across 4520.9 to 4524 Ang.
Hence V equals 28.9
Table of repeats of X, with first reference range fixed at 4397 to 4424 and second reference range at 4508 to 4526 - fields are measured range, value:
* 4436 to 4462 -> 1.8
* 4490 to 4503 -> 0.2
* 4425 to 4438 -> -0.1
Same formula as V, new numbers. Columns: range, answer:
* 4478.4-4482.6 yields 34.3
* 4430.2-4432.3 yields 31.2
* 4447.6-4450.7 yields 29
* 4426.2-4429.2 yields 32.3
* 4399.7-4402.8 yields 28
